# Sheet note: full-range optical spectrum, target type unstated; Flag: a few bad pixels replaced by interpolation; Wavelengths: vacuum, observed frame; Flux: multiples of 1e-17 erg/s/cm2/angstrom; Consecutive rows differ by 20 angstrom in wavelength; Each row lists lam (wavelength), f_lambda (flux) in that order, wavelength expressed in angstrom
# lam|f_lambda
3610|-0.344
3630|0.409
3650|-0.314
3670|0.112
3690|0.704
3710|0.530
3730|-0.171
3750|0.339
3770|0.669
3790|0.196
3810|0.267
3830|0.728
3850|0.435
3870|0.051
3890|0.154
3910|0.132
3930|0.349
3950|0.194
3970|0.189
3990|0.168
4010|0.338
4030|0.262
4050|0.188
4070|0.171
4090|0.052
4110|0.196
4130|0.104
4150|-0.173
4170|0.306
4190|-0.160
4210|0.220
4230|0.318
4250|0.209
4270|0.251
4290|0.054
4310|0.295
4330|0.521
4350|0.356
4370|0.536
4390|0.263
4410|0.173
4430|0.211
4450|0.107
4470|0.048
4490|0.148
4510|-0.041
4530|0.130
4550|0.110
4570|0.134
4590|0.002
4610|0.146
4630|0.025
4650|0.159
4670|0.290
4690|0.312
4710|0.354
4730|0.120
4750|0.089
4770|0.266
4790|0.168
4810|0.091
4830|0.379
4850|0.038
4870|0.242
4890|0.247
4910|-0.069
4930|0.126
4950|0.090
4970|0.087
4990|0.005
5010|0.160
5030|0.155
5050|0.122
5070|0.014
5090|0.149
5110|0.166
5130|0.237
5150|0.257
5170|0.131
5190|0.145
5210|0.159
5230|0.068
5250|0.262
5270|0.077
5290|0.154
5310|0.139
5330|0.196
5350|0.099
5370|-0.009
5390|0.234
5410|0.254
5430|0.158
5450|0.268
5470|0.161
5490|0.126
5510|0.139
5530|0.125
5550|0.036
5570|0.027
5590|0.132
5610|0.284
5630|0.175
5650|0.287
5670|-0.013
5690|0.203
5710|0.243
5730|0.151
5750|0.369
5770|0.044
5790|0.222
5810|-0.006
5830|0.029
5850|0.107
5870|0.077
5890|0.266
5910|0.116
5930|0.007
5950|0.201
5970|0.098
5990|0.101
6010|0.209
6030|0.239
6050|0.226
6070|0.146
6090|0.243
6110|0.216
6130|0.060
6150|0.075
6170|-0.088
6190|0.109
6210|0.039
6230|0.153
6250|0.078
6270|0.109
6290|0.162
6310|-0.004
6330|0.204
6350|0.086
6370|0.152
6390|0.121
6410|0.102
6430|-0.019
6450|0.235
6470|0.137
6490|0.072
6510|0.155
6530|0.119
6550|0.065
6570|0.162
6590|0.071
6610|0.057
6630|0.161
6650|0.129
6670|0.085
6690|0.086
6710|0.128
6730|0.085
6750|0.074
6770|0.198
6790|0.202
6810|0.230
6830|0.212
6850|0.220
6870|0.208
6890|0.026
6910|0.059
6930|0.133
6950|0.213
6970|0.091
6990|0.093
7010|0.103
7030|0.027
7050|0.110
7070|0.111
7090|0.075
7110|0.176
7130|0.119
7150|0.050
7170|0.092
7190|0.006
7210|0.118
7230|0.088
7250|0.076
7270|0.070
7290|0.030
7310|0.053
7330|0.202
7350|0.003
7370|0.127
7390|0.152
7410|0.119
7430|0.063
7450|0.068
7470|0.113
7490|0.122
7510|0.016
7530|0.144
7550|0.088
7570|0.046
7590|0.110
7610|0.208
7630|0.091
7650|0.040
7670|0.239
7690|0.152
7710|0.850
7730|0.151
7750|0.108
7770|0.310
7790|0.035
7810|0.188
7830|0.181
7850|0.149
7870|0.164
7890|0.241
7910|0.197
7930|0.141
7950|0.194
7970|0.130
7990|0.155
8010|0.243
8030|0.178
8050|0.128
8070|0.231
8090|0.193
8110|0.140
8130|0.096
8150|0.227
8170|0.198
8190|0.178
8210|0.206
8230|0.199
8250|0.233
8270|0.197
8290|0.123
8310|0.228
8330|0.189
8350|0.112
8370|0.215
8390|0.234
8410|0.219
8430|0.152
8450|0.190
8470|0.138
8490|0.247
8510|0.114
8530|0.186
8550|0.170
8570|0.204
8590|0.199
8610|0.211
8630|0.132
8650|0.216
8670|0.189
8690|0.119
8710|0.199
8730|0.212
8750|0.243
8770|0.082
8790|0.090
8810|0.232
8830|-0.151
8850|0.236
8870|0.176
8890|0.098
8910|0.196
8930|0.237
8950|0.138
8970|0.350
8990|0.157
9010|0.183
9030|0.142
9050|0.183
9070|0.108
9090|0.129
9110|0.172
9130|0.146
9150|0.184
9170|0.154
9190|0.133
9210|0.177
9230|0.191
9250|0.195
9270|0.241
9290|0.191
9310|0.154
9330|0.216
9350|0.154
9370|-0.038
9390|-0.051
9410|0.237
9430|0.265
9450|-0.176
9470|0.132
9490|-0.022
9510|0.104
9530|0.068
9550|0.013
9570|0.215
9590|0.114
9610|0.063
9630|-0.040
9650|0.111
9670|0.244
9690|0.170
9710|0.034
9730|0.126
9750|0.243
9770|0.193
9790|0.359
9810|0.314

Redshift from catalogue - 1.07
